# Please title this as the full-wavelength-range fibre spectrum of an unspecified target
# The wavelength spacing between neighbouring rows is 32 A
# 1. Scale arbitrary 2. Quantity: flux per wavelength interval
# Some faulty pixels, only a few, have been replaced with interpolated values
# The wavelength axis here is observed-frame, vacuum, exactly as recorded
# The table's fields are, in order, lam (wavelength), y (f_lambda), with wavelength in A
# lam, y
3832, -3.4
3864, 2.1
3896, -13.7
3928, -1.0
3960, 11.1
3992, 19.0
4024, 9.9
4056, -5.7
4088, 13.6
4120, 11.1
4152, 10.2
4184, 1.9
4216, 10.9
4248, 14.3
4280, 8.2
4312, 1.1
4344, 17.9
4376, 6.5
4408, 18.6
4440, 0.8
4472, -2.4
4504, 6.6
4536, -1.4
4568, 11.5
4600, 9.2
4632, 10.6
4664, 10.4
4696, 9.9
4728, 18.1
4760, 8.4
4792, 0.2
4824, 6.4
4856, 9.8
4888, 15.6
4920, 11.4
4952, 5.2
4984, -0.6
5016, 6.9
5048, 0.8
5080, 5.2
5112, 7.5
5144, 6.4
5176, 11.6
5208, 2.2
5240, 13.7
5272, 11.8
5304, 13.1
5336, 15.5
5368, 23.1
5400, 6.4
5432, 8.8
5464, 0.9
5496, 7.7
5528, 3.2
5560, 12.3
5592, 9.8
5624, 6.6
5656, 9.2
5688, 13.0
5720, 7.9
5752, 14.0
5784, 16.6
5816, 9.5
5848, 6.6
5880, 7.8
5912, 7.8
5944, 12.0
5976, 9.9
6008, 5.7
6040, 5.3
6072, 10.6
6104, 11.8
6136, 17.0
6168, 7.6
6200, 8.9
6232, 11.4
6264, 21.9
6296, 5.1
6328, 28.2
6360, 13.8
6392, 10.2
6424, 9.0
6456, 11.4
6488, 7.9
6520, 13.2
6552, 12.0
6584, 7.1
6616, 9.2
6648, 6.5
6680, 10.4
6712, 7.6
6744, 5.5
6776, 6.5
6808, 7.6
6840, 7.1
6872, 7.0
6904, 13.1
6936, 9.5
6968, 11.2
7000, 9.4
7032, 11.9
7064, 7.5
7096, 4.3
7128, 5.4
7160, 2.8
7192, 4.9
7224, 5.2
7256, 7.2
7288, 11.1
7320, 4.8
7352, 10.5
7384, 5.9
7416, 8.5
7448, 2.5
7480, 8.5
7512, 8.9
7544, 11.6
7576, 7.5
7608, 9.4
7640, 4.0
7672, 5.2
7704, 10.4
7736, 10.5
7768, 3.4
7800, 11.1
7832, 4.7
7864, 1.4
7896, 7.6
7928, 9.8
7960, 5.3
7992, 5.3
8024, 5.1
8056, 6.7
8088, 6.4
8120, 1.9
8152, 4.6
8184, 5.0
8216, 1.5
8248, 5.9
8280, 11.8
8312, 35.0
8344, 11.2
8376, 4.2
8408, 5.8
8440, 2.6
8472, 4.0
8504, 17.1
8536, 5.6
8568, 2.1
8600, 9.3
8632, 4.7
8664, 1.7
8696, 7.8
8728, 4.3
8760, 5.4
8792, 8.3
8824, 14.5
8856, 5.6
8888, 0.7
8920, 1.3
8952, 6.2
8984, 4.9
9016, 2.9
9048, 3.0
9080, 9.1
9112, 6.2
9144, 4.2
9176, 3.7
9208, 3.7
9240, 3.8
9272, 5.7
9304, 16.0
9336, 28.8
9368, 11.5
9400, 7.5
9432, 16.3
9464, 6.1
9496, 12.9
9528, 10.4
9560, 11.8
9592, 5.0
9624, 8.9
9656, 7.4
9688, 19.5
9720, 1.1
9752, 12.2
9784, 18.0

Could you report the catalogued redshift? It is 0.264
